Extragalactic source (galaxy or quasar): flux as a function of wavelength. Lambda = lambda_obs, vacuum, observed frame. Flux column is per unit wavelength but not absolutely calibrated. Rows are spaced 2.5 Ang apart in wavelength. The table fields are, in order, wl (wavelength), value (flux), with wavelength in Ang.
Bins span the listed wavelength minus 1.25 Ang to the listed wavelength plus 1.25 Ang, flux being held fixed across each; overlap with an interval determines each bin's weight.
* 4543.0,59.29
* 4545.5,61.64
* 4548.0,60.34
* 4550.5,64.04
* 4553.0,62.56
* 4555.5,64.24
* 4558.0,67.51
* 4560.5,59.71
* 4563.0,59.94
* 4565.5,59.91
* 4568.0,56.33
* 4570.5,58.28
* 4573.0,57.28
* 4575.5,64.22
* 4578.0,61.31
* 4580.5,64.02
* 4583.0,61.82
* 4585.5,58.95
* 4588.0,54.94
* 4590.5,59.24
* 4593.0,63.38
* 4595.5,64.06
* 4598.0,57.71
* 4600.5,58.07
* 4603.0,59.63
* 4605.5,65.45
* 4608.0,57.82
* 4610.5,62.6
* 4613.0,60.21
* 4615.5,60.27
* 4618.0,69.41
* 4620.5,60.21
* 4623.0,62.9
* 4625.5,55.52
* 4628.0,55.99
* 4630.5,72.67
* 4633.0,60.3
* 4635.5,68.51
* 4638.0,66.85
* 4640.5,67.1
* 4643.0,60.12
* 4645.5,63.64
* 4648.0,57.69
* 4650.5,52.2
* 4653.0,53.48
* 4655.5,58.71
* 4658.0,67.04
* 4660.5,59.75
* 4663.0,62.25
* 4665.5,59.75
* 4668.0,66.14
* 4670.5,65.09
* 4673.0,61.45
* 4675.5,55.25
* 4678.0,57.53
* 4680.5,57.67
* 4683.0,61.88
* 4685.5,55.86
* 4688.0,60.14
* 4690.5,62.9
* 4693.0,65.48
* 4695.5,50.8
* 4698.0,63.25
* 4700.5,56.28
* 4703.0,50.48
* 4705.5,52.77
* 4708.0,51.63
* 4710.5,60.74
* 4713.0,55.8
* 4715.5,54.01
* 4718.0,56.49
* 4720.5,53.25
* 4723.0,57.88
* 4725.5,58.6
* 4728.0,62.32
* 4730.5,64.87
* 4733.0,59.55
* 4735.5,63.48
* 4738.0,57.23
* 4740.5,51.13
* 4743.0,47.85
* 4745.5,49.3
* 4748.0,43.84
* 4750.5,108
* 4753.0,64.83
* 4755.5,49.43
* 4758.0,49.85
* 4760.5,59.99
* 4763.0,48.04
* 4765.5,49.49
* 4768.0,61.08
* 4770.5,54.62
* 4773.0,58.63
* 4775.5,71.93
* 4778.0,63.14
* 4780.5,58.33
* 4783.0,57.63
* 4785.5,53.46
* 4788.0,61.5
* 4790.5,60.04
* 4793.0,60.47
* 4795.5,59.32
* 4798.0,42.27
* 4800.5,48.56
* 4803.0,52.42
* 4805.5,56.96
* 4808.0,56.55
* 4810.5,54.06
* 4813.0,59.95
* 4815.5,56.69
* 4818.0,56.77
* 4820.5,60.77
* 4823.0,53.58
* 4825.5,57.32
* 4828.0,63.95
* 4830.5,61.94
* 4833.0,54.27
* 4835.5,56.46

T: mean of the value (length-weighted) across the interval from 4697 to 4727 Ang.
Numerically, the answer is 55.9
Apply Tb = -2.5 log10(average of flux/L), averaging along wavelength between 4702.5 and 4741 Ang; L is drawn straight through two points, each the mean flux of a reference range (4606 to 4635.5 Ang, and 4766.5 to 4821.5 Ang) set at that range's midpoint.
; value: 0.04 mag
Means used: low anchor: 62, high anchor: 57.5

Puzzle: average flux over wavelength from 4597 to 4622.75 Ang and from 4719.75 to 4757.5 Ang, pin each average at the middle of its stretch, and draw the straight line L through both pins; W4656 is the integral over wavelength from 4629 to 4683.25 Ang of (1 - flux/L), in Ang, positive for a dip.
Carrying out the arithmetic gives -0.9 Ang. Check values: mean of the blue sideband 61.2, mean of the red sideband 59.3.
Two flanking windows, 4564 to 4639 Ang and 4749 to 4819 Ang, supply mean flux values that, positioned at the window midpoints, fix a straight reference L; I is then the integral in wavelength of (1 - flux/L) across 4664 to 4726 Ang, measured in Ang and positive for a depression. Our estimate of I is 1.8 Ang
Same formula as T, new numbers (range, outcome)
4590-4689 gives 61.1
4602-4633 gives 61.8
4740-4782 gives 58.3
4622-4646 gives 63.4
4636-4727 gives 59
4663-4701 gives 60.1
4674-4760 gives 58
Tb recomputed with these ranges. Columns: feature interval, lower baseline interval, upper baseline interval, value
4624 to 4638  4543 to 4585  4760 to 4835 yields -0.05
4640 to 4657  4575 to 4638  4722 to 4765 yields 0.03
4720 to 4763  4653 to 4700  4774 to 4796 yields 0.03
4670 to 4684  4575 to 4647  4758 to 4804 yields 0.01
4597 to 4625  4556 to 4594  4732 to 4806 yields -0.02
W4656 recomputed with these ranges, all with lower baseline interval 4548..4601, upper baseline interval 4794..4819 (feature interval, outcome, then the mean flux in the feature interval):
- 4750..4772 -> -1.29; 59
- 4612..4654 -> -1.71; 61.6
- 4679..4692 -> -0.45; 59.8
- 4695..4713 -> 0.59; 55.4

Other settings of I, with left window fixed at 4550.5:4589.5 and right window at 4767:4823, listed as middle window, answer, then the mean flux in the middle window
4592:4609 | -0.1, 60.9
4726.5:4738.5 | -0.7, 61.7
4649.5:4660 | 0.2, 58.1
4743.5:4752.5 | -1.1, 65.3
